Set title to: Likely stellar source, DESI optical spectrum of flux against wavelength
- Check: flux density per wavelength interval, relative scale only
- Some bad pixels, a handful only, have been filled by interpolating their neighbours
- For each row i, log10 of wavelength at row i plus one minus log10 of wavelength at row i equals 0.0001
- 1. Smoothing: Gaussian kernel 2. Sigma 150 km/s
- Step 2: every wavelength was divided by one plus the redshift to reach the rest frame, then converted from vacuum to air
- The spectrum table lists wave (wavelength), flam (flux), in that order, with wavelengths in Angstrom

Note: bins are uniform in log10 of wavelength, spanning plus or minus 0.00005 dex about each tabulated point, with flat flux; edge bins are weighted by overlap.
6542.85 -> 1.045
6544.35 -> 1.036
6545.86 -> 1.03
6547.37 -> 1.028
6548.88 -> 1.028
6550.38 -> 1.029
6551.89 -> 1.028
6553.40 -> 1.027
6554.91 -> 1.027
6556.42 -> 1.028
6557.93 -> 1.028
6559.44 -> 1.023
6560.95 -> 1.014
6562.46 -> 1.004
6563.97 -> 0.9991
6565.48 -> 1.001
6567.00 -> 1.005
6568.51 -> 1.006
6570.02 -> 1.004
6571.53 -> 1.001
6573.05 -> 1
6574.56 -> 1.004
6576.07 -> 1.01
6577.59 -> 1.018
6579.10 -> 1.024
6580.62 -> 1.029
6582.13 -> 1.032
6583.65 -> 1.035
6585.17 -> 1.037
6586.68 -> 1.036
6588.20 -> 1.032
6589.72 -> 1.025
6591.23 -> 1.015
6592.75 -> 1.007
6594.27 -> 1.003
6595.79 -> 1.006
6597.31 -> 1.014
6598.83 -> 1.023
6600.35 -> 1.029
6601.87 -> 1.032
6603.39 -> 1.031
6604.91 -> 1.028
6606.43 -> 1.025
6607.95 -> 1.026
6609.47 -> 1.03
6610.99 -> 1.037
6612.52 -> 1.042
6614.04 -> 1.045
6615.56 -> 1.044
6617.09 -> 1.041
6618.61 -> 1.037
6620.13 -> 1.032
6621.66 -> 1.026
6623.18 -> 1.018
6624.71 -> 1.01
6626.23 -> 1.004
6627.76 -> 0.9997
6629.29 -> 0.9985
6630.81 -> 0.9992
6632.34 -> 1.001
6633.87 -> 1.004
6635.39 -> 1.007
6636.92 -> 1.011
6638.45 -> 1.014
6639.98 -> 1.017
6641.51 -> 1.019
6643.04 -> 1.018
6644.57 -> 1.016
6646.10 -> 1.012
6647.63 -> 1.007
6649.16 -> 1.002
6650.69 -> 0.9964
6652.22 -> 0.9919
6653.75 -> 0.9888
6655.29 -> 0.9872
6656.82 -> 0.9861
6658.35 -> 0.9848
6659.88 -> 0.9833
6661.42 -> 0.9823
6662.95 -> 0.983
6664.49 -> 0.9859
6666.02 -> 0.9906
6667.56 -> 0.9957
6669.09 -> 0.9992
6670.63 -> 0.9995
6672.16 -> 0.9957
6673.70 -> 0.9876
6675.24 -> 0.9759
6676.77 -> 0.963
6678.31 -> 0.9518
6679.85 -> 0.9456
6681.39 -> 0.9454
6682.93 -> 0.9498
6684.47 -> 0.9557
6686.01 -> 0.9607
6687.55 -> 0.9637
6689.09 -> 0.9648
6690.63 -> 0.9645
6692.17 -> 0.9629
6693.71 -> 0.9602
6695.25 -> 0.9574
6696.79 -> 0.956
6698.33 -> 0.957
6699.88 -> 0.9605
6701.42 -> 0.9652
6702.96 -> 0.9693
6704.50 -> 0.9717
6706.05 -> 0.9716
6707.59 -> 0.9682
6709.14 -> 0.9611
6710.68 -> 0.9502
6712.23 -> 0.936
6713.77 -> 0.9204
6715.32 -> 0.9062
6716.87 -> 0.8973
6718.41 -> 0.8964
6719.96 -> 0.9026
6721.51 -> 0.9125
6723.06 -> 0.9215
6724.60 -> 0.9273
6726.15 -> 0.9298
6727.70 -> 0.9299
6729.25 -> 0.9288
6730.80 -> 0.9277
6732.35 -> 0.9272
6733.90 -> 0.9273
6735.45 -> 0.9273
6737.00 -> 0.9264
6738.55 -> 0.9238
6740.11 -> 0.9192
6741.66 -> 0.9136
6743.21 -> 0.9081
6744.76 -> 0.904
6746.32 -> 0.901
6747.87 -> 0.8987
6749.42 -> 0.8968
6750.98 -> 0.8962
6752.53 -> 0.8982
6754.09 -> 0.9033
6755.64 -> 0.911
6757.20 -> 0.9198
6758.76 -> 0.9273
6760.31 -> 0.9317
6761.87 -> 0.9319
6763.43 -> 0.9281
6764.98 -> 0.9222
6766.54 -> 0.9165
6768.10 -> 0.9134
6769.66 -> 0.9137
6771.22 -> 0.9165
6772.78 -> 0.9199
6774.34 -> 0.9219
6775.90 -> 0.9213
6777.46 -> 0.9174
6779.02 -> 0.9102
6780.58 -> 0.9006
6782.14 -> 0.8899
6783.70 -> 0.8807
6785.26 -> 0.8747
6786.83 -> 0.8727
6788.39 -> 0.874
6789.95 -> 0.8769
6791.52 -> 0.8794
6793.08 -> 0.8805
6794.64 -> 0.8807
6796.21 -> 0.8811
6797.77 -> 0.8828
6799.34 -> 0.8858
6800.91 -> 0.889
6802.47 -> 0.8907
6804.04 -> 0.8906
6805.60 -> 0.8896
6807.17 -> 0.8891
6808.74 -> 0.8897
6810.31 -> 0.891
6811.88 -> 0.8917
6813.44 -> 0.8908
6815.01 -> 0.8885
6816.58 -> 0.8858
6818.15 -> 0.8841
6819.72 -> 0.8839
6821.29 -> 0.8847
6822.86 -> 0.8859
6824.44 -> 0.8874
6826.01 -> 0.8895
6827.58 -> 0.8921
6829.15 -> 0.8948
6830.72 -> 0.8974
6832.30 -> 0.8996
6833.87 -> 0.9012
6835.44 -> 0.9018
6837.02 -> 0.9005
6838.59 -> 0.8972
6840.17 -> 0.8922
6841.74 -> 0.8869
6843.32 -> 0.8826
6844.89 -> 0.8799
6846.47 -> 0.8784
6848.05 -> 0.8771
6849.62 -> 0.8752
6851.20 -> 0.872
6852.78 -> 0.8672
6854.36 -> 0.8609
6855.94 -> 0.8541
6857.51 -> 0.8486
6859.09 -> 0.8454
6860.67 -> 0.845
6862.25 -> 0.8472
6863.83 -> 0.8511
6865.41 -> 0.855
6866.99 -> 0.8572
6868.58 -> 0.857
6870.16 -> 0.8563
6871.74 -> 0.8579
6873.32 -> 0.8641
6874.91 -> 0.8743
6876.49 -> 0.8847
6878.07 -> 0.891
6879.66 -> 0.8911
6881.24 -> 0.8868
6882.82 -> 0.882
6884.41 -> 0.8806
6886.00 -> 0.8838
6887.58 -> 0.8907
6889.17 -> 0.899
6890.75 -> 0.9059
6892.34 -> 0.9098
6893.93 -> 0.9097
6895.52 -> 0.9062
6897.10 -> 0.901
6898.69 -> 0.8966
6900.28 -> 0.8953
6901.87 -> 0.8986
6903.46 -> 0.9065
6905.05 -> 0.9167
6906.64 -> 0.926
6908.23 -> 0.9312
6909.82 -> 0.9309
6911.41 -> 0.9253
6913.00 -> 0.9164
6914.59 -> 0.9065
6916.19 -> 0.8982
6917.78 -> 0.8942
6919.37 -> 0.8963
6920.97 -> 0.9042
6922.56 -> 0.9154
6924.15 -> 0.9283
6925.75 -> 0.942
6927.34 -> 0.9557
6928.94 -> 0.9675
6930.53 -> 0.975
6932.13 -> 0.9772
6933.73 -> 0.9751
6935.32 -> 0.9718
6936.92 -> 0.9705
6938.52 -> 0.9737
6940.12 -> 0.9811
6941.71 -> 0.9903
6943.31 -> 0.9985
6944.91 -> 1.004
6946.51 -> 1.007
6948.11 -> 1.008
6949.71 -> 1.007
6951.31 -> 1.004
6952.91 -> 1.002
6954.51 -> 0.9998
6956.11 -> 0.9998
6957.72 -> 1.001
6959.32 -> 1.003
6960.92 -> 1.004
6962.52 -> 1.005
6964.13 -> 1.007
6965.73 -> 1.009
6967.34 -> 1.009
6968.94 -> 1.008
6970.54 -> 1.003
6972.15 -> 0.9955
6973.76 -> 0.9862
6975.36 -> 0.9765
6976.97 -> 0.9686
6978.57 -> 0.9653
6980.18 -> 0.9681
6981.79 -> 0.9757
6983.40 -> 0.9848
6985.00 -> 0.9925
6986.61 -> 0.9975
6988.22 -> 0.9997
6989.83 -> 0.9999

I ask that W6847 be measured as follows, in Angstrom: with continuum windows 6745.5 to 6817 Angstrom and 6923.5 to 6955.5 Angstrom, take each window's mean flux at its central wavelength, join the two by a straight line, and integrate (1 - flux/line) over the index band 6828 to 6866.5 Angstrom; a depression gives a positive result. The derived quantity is 2.4 Angstrom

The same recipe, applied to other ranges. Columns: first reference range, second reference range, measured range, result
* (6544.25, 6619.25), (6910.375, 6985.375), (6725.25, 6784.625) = 5.00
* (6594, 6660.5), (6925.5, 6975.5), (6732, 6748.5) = 1.49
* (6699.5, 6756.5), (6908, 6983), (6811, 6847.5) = 2.18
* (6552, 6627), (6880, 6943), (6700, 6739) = 1.94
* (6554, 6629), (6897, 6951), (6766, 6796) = 2.46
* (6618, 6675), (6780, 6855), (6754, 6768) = 0.04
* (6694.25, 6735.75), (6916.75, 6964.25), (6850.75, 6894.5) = 4.15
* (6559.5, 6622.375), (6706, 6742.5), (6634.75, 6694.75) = -1.00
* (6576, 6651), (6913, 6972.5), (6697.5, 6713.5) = 0.76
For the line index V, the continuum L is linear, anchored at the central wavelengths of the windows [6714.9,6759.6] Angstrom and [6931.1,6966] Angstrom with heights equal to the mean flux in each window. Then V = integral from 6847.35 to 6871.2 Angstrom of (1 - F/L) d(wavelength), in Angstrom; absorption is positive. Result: 2.6 Angstrom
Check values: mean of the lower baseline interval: 0.914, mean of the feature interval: 0.858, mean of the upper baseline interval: 0.995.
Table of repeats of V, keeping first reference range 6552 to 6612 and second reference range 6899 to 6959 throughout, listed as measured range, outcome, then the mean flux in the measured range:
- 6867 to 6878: 1.1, 0.867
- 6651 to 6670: 0.3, 0.988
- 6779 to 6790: 1.1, 0.884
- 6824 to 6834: 0.8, 0.895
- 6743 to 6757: 1.2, 0.902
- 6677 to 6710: 1.3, 0.96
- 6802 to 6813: 1.0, 0.891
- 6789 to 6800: 1.1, 0.881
